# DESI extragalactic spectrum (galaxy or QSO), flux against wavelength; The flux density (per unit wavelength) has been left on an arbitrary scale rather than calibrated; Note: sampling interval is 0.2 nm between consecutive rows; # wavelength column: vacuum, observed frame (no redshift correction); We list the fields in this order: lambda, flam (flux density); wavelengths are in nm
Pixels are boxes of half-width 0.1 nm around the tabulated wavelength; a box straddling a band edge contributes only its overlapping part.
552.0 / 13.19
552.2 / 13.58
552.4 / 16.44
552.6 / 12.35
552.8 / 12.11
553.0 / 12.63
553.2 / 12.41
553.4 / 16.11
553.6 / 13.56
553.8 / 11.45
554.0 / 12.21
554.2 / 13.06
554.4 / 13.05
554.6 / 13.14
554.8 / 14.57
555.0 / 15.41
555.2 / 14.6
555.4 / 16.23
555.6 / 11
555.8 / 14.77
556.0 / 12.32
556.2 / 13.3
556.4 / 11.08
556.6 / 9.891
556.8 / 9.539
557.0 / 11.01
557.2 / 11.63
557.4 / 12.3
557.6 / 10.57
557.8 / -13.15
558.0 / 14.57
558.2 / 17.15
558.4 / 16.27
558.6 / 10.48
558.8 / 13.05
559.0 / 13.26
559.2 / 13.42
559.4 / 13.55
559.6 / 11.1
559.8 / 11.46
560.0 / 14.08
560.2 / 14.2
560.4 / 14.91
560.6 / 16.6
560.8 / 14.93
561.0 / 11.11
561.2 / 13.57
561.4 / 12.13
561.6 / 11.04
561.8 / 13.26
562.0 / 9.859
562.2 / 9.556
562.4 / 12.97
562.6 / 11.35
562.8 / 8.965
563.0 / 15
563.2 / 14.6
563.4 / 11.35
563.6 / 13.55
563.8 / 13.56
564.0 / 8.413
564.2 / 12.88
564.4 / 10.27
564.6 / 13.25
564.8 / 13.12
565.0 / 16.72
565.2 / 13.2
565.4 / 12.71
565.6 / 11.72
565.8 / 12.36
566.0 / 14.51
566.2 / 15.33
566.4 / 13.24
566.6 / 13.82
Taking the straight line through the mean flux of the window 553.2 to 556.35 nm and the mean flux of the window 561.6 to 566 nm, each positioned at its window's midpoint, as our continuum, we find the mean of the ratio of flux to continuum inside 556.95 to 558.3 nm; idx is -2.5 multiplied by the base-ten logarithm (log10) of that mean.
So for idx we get 0.40 mag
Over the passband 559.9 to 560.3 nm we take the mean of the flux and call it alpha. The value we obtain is 14.1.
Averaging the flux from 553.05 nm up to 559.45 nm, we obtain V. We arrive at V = 12.2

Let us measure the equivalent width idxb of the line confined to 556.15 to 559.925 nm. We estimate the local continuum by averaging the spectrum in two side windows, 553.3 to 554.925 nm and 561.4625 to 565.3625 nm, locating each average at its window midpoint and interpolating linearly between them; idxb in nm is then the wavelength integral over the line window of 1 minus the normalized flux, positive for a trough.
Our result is 0.54 nm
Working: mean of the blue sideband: 13.4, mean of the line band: 11.1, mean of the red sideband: 12.3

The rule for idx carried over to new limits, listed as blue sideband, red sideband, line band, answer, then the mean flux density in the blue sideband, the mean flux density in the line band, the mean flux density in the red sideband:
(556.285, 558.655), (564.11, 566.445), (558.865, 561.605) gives -0.18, 10.1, 13.3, 13.3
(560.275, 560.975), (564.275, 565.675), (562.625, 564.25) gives 0.12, 15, 12.2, 13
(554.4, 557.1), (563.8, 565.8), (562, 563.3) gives 0.06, 12.8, 11.9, 12.5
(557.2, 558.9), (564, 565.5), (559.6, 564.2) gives -0.08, 10.2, 12.5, 12.8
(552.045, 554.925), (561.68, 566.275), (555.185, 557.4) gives 0.08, 13.3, 12.2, 12.5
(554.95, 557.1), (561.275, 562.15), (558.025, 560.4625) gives -0.14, 12.6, 13.6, 11.5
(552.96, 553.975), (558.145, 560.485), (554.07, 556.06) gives -0.04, 13.2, 13.8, 13.5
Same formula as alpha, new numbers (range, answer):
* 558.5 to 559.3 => 12.6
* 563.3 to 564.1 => 11.7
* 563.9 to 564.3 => 10.6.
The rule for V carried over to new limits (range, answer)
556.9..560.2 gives 11.4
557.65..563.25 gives 12.1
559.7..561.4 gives 13.8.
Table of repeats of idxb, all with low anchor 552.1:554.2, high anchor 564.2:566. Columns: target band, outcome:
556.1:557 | 0.153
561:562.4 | 0.155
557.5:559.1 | 0.350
